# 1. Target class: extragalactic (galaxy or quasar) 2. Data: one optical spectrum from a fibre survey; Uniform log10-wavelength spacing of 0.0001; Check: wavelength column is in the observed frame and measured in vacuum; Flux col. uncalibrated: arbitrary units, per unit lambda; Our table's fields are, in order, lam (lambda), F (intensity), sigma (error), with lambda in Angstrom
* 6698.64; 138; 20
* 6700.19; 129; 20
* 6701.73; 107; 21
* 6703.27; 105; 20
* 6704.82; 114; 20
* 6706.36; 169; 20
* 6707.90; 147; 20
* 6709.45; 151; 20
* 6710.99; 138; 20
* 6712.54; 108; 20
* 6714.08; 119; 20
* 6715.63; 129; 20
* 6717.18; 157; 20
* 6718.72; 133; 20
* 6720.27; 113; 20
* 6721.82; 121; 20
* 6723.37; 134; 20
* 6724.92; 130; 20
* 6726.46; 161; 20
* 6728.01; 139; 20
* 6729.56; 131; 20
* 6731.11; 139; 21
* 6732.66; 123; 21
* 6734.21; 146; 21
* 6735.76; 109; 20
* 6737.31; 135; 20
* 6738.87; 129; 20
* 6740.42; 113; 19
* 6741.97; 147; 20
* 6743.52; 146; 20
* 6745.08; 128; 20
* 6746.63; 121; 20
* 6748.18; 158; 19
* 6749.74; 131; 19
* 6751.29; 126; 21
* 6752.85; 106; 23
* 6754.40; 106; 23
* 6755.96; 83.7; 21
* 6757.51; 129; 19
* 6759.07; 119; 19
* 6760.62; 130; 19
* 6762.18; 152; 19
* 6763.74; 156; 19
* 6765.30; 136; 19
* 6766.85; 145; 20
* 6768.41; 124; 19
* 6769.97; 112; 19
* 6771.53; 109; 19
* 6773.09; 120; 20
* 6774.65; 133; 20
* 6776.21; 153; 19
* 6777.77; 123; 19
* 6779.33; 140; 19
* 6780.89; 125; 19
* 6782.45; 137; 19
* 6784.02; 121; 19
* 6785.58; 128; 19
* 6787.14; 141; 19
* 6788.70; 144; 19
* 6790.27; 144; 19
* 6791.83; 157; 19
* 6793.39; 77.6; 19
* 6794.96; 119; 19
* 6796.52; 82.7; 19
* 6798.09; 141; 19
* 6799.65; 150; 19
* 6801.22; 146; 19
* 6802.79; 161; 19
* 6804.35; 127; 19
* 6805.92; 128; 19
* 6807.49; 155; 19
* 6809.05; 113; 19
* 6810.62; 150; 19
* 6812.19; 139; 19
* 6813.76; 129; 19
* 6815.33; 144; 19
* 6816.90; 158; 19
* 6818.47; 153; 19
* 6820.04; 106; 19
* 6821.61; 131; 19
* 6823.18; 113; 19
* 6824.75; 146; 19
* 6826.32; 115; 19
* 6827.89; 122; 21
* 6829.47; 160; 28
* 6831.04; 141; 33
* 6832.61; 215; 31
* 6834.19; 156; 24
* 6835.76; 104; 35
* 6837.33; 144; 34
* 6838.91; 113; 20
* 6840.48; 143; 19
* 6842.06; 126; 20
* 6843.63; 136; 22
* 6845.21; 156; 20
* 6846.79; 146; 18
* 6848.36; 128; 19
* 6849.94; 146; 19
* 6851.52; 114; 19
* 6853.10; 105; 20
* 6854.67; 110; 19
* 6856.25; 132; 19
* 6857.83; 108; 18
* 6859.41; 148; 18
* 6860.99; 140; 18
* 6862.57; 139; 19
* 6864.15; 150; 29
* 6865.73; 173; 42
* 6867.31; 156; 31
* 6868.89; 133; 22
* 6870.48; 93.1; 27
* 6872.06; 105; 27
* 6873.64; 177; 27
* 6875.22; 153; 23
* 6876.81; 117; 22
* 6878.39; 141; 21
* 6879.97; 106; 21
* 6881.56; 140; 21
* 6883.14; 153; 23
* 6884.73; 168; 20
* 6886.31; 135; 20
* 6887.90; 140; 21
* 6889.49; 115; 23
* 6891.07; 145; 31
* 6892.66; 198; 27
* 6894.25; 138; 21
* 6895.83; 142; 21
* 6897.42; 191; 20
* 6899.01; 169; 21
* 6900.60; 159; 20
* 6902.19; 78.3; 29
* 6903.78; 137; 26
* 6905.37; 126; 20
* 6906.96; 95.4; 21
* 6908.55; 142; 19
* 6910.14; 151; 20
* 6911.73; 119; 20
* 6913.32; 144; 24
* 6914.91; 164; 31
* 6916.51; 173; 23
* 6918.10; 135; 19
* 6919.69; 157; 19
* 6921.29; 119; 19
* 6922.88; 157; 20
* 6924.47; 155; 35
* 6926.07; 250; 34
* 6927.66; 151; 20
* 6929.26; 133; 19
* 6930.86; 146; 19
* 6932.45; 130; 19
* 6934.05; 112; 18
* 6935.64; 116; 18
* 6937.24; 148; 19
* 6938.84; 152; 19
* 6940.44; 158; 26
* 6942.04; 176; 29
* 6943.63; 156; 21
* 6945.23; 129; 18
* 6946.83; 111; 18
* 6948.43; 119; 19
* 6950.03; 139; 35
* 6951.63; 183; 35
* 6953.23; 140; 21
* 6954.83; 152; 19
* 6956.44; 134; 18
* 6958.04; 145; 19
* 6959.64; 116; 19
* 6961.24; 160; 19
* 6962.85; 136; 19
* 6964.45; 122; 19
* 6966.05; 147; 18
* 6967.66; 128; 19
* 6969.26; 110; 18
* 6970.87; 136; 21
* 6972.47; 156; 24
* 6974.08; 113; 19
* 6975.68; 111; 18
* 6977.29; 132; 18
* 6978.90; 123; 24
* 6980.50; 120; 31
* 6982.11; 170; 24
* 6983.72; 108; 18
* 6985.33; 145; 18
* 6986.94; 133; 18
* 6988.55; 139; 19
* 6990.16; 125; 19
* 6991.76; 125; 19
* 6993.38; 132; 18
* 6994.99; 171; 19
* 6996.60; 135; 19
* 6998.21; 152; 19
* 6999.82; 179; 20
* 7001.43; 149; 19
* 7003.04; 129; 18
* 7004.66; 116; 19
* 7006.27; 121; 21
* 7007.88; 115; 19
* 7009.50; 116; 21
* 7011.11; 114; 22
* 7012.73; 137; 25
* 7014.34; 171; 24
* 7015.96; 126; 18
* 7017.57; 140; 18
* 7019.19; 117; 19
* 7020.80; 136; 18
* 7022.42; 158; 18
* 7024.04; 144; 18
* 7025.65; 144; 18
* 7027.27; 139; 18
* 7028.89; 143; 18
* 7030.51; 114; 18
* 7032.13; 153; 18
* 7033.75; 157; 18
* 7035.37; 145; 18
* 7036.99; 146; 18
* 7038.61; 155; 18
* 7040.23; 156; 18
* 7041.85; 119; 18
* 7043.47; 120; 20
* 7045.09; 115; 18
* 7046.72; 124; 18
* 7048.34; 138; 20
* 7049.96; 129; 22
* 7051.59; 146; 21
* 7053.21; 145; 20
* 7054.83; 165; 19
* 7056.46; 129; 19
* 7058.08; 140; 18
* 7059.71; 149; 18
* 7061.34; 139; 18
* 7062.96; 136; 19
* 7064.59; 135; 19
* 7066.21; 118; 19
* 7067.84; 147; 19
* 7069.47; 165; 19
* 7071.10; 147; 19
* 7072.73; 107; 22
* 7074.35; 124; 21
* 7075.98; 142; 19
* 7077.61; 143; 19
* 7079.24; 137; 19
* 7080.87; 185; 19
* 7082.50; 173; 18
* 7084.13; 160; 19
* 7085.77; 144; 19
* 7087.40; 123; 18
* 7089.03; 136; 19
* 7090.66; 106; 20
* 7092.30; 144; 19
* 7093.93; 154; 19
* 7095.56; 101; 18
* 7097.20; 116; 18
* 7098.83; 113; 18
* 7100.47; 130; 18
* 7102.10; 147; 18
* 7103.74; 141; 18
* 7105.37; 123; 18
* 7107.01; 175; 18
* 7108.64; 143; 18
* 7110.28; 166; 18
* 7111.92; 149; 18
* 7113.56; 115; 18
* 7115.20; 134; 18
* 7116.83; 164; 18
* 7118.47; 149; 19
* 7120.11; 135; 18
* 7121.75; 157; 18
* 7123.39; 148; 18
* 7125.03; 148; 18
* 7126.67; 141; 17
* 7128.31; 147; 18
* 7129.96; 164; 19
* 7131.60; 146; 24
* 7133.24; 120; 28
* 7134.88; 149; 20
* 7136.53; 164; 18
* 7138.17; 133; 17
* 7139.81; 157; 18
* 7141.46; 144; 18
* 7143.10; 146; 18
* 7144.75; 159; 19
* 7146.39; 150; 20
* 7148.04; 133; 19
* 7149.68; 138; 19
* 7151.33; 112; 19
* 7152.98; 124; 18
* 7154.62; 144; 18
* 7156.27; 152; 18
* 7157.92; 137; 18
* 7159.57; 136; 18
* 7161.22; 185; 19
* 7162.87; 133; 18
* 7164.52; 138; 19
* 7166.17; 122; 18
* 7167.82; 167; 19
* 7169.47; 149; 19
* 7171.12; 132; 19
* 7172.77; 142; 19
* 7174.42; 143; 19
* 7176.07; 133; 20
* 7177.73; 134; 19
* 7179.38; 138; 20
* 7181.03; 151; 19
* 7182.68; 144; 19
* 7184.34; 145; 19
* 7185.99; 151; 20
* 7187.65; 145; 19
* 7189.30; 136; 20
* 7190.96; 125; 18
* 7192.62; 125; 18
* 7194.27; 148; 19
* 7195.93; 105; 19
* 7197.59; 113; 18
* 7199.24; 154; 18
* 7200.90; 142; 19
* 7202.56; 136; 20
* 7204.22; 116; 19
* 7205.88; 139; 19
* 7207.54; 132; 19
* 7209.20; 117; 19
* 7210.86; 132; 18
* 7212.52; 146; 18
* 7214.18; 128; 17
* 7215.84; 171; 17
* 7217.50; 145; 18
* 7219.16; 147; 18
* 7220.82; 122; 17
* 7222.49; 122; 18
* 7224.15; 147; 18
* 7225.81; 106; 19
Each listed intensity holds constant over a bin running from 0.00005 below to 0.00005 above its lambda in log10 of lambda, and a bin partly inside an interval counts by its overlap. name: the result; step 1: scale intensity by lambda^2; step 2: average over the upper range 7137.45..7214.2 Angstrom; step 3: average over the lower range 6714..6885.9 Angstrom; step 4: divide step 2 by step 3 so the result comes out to 1.16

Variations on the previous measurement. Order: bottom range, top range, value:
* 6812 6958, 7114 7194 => 1.10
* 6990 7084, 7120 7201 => 1.05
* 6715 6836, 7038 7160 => 1.16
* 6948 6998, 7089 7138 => 1.08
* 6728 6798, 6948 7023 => 1.13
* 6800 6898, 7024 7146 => 1.09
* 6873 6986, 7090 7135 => 1.04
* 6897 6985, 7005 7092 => 1.02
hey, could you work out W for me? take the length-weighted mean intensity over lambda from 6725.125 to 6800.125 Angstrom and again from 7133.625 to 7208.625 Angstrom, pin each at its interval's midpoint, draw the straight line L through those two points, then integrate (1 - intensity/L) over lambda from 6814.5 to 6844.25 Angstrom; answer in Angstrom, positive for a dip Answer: -1.6 Angstrom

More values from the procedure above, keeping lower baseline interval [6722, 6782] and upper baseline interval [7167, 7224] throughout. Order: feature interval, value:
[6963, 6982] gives 0.70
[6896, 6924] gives -2.00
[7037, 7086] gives -2.08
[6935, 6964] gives -2.00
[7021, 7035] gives -0.92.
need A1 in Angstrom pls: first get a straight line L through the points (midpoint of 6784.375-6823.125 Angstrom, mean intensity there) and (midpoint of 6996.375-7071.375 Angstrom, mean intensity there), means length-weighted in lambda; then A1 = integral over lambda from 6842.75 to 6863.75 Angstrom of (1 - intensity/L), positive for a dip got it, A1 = 0.5 Angstrom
